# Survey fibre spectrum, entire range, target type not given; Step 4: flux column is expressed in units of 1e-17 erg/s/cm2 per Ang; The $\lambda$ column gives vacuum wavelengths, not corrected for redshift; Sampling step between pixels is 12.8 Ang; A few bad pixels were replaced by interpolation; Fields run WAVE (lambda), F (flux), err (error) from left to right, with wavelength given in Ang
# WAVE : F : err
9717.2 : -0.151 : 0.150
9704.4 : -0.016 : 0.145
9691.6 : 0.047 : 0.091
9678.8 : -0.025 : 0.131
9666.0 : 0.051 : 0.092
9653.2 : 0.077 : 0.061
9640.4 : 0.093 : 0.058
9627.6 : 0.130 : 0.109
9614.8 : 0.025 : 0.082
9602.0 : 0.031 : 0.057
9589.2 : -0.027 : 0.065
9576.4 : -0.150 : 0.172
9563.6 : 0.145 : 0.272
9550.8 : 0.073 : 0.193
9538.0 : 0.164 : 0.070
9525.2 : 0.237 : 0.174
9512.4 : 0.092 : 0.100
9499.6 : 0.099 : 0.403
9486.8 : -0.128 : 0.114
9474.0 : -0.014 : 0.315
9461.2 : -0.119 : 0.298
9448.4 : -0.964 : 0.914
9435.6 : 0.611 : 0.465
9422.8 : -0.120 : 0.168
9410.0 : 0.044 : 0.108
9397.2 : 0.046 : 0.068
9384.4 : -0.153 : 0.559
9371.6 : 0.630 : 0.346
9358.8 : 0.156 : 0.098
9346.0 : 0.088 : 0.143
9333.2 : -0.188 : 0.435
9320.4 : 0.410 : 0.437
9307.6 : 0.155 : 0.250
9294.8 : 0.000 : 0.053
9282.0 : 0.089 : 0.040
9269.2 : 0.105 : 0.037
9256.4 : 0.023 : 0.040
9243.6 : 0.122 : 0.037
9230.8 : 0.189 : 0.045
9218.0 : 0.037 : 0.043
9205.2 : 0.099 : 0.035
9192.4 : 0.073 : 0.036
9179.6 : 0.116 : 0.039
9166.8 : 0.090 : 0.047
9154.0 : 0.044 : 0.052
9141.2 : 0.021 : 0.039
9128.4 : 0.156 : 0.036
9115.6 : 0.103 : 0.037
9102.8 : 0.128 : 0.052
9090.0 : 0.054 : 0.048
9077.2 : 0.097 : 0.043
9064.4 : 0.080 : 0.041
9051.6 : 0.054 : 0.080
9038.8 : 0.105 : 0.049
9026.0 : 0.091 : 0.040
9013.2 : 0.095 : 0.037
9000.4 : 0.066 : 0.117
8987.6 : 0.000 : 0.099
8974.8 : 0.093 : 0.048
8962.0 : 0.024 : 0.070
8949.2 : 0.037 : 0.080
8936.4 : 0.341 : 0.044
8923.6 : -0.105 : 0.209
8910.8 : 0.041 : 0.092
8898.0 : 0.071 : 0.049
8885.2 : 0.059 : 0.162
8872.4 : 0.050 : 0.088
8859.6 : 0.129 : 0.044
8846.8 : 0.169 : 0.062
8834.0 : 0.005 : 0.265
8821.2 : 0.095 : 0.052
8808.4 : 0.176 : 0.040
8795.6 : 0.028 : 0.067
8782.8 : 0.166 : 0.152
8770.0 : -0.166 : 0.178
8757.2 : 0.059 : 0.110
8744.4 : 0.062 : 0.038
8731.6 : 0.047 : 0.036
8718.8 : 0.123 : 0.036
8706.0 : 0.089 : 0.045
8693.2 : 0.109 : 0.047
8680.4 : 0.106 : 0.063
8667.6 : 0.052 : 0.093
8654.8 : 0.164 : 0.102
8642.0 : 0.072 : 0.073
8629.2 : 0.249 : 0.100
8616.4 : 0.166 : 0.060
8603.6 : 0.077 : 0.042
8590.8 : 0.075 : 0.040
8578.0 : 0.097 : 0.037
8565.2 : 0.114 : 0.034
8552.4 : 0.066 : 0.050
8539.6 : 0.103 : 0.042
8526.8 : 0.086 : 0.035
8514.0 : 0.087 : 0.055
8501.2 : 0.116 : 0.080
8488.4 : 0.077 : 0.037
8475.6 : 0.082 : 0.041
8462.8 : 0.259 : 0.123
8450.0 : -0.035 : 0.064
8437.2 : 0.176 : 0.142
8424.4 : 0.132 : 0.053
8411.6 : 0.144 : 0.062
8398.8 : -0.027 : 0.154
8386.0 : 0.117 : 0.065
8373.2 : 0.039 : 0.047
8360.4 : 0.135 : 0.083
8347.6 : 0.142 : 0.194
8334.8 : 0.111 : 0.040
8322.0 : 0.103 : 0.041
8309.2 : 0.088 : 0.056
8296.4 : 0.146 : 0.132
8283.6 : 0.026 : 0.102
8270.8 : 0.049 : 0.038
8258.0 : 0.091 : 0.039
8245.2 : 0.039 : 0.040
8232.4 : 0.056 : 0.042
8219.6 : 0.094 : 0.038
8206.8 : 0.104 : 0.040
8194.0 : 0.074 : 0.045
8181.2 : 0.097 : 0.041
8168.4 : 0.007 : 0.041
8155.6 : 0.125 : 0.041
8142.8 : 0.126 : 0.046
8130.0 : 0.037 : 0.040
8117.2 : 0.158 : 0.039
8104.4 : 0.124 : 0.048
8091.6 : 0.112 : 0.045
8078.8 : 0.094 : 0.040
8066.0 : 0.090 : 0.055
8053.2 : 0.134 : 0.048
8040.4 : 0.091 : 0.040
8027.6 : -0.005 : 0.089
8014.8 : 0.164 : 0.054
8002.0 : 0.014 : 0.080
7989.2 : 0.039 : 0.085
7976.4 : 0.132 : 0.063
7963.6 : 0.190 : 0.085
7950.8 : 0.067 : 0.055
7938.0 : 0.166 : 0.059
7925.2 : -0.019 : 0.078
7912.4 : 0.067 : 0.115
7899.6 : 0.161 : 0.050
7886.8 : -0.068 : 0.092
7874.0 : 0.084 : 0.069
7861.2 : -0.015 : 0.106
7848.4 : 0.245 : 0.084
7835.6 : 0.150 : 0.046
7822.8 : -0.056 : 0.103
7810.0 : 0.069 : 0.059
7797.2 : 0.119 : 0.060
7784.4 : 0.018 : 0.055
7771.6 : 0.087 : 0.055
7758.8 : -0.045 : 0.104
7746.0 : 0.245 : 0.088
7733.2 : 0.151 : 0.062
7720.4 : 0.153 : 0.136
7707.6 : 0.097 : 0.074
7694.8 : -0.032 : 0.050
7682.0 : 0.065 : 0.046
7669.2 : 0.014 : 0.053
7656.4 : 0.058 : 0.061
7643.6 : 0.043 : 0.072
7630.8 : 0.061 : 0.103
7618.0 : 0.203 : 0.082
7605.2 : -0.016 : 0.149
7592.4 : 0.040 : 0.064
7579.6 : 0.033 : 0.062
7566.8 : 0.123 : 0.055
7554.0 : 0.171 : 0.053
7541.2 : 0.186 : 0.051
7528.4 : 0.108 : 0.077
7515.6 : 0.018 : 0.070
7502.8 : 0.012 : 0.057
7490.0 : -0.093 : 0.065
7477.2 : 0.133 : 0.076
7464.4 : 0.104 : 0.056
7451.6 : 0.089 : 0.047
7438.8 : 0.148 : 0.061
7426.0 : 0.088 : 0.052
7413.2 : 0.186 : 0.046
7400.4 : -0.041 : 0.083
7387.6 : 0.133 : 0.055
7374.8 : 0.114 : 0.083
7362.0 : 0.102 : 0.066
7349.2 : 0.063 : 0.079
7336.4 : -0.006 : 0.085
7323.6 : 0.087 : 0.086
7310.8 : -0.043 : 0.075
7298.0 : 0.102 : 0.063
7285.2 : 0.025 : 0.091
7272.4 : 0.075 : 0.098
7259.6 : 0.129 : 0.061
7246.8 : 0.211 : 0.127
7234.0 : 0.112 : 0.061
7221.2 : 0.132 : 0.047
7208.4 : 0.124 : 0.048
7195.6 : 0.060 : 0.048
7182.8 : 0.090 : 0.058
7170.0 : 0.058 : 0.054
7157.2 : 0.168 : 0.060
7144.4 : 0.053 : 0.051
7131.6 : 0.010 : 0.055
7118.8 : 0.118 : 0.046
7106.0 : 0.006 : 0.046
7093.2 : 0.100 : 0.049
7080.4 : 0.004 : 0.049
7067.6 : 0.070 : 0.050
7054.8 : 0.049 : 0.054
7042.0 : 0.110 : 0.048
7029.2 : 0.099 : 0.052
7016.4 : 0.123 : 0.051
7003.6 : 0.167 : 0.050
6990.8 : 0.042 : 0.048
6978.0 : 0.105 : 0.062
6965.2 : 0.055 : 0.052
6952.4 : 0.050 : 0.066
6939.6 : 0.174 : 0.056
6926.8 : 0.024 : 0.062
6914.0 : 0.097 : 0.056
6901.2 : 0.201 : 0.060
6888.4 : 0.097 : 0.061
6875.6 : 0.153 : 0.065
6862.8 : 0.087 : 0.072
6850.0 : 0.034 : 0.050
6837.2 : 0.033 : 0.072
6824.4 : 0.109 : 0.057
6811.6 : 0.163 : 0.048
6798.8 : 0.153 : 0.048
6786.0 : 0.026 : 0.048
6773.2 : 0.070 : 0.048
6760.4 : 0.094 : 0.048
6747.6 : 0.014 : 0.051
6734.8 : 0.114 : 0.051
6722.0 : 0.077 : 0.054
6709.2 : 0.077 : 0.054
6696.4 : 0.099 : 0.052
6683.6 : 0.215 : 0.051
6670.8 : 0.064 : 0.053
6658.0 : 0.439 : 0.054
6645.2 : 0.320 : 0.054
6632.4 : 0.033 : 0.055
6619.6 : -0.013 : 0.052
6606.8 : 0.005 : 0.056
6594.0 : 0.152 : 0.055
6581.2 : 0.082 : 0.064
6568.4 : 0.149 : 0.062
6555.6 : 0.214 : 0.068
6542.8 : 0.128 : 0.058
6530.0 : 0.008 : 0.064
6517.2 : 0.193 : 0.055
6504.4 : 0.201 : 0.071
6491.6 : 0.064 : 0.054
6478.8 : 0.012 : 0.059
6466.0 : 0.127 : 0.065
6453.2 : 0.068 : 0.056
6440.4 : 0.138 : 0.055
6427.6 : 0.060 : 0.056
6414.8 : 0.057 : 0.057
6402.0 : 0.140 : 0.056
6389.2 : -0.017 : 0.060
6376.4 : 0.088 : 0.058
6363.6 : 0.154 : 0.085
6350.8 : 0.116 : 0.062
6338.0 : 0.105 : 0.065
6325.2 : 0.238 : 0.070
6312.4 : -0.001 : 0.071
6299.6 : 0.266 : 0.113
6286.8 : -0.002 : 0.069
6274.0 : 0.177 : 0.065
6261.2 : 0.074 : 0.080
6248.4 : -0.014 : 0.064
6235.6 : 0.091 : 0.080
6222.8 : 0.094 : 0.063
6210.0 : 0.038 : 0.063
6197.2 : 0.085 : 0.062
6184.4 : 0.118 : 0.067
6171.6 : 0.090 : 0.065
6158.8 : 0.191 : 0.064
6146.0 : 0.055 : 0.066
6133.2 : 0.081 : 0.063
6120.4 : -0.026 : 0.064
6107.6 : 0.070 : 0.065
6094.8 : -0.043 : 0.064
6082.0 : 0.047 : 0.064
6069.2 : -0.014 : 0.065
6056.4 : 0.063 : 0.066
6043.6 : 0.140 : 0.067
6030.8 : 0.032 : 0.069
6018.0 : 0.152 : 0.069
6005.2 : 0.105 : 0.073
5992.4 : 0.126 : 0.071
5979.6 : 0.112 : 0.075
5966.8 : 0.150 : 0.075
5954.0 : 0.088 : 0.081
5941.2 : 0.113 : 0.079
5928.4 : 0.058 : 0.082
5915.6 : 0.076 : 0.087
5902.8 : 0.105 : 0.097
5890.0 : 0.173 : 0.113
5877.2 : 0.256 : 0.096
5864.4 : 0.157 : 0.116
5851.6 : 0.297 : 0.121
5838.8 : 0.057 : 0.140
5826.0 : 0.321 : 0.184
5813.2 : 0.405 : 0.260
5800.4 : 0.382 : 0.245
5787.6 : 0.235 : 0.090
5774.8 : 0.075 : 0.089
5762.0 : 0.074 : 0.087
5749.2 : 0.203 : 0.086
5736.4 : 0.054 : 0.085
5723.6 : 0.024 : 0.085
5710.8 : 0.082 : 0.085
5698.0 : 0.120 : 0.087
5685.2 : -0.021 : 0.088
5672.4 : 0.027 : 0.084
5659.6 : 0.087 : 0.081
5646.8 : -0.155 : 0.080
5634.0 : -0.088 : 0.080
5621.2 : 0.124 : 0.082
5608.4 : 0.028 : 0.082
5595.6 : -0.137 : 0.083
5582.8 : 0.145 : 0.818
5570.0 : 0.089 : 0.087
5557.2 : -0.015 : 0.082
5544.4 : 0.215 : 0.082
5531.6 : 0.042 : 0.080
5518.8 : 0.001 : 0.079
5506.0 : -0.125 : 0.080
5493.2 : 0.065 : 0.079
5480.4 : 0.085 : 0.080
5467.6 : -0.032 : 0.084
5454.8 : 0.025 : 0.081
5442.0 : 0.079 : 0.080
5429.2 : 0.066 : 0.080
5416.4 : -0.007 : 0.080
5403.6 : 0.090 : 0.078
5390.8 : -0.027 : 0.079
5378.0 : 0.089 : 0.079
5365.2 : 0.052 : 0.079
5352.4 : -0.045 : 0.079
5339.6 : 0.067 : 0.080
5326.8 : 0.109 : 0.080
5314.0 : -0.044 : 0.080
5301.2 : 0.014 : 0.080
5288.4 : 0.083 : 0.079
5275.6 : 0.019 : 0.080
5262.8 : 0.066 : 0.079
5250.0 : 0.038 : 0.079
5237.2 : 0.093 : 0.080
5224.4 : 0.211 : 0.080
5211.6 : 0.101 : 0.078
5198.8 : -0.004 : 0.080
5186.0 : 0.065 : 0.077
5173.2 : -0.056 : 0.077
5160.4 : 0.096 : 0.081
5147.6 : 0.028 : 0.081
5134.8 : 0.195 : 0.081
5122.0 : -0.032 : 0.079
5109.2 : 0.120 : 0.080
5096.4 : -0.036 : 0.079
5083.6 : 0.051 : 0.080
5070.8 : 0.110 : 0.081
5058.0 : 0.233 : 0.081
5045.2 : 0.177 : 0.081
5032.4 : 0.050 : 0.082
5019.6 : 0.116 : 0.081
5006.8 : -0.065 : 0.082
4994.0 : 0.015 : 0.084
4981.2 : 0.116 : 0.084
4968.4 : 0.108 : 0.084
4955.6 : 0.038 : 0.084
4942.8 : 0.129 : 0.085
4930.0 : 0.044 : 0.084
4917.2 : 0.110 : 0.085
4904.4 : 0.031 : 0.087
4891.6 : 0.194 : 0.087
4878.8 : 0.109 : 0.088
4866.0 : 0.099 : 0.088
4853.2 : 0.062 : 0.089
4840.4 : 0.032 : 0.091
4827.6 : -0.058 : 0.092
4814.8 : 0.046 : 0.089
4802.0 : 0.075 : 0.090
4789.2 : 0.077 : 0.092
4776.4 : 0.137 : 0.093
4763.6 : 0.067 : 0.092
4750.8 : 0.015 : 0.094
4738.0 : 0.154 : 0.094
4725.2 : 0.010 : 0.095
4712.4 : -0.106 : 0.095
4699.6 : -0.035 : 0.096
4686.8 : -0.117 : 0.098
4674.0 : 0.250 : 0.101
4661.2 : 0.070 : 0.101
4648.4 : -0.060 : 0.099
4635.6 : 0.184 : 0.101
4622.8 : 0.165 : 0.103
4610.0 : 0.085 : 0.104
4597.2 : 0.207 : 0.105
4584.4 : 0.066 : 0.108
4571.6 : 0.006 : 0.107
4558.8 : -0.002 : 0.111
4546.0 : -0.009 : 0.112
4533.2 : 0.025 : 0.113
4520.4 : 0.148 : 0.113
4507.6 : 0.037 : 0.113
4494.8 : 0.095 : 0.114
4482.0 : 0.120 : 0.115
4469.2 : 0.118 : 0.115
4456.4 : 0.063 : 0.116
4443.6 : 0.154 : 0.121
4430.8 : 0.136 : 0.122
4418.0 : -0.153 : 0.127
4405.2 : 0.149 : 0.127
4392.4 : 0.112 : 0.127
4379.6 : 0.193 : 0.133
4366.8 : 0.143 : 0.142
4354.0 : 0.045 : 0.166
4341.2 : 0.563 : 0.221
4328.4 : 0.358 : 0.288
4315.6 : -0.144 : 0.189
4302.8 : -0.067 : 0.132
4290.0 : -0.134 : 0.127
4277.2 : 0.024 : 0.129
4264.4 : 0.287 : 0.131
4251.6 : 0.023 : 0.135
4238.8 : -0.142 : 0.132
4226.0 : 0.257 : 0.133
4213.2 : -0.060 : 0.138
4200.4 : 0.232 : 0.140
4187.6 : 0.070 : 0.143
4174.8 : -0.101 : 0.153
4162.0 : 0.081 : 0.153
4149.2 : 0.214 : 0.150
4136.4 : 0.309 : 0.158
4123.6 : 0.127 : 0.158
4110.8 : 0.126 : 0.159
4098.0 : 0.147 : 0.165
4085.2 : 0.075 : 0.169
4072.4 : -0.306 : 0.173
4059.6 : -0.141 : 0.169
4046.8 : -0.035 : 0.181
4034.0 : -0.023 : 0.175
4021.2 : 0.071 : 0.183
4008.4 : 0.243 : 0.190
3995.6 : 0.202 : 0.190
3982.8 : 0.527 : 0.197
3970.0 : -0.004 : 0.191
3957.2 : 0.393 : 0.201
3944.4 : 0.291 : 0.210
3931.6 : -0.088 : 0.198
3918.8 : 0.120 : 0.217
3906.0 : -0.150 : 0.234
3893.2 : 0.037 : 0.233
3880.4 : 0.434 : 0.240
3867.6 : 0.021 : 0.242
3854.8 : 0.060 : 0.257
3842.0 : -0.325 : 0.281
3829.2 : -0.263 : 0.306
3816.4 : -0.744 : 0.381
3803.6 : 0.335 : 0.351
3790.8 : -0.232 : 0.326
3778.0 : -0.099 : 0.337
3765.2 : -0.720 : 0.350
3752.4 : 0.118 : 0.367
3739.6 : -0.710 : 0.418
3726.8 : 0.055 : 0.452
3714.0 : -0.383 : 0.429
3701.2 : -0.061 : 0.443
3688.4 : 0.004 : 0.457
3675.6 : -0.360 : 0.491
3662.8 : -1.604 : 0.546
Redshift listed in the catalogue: 0.784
